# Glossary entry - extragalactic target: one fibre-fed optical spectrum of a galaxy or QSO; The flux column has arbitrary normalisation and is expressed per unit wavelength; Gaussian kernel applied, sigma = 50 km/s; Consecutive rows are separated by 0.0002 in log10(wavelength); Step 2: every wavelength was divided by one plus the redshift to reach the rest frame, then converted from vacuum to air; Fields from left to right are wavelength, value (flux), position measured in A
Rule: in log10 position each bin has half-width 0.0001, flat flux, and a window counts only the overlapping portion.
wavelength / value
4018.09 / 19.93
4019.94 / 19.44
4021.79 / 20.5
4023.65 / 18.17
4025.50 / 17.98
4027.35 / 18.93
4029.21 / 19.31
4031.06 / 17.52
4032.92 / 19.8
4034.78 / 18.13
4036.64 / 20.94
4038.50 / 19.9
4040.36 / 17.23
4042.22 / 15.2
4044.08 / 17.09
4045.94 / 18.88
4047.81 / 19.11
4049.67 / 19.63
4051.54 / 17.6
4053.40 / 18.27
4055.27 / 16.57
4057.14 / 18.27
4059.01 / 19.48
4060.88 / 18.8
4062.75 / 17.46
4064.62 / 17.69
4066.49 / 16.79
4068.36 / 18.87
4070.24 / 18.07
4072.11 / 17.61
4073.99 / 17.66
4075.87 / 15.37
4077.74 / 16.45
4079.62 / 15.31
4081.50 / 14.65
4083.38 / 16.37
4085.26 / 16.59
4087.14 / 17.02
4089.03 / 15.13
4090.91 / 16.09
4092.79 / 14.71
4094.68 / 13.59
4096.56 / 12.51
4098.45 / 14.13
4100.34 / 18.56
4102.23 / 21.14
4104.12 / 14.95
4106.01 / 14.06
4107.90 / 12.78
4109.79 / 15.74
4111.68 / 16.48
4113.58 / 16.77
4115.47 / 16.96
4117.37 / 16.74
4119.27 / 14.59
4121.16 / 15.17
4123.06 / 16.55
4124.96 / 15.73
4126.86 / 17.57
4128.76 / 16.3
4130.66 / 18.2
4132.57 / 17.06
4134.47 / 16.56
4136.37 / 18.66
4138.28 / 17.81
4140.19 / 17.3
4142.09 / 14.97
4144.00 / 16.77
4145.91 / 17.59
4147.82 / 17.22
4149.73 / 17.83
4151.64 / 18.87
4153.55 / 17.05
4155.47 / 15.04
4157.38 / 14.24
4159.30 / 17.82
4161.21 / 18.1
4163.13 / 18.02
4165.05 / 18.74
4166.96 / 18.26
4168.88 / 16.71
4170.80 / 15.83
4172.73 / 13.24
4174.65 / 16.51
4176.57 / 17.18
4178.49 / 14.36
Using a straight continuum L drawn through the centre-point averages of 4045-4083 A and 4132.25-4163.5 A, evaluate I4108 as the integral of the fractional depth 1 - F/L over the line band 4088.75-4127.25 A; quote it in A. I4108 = 3.6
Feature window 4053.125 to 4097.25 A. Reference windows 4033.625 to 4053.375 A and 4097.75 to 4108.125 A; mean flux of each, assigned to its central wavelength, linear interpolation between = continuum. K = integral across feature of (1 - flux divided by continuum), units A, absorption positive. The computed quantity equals 1.55 A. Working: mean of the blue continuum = 18.4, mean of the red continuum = 16.2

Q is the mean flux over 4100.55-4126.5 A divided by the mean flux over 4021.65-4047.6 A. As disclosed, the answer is 0.87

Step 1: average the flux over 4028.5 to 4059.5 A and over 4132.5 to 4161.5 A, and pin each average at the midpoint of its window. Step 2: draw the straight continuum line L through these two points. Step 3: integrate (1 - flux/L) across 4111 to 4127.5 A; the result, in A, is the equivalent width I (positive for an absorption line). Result 1.1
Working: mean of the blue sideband 18.4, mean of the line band 16.3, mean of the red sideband 17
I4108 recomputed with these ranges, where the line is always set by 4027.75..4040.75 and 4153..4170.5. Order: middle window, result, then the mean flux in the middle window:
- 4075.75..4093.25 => 2.34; 15.8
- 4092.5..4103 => 1.33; 15.7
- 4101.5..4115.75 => 1.51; 16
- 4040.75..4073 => 1.26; 18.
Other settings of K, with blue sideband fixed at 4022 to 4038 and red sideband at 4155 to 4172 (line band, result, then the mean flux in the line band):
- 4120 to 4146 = 0.9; 16.8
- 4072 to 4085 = 1.5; 16.1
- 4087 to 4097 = 1.8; 14.8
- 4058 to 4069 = 0.2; 18.2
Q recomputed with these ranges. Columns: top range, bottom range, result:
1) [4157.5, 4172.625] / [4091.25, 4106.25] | 1.11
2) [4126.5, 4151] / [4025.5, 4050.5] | 0.93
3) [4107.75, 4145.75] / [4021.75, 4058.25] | 0.90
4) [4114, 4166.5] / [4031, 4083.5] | 0.95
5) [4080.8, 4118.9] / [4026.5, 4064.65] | 0.86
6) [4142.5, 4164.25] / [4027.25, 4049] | 0.92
